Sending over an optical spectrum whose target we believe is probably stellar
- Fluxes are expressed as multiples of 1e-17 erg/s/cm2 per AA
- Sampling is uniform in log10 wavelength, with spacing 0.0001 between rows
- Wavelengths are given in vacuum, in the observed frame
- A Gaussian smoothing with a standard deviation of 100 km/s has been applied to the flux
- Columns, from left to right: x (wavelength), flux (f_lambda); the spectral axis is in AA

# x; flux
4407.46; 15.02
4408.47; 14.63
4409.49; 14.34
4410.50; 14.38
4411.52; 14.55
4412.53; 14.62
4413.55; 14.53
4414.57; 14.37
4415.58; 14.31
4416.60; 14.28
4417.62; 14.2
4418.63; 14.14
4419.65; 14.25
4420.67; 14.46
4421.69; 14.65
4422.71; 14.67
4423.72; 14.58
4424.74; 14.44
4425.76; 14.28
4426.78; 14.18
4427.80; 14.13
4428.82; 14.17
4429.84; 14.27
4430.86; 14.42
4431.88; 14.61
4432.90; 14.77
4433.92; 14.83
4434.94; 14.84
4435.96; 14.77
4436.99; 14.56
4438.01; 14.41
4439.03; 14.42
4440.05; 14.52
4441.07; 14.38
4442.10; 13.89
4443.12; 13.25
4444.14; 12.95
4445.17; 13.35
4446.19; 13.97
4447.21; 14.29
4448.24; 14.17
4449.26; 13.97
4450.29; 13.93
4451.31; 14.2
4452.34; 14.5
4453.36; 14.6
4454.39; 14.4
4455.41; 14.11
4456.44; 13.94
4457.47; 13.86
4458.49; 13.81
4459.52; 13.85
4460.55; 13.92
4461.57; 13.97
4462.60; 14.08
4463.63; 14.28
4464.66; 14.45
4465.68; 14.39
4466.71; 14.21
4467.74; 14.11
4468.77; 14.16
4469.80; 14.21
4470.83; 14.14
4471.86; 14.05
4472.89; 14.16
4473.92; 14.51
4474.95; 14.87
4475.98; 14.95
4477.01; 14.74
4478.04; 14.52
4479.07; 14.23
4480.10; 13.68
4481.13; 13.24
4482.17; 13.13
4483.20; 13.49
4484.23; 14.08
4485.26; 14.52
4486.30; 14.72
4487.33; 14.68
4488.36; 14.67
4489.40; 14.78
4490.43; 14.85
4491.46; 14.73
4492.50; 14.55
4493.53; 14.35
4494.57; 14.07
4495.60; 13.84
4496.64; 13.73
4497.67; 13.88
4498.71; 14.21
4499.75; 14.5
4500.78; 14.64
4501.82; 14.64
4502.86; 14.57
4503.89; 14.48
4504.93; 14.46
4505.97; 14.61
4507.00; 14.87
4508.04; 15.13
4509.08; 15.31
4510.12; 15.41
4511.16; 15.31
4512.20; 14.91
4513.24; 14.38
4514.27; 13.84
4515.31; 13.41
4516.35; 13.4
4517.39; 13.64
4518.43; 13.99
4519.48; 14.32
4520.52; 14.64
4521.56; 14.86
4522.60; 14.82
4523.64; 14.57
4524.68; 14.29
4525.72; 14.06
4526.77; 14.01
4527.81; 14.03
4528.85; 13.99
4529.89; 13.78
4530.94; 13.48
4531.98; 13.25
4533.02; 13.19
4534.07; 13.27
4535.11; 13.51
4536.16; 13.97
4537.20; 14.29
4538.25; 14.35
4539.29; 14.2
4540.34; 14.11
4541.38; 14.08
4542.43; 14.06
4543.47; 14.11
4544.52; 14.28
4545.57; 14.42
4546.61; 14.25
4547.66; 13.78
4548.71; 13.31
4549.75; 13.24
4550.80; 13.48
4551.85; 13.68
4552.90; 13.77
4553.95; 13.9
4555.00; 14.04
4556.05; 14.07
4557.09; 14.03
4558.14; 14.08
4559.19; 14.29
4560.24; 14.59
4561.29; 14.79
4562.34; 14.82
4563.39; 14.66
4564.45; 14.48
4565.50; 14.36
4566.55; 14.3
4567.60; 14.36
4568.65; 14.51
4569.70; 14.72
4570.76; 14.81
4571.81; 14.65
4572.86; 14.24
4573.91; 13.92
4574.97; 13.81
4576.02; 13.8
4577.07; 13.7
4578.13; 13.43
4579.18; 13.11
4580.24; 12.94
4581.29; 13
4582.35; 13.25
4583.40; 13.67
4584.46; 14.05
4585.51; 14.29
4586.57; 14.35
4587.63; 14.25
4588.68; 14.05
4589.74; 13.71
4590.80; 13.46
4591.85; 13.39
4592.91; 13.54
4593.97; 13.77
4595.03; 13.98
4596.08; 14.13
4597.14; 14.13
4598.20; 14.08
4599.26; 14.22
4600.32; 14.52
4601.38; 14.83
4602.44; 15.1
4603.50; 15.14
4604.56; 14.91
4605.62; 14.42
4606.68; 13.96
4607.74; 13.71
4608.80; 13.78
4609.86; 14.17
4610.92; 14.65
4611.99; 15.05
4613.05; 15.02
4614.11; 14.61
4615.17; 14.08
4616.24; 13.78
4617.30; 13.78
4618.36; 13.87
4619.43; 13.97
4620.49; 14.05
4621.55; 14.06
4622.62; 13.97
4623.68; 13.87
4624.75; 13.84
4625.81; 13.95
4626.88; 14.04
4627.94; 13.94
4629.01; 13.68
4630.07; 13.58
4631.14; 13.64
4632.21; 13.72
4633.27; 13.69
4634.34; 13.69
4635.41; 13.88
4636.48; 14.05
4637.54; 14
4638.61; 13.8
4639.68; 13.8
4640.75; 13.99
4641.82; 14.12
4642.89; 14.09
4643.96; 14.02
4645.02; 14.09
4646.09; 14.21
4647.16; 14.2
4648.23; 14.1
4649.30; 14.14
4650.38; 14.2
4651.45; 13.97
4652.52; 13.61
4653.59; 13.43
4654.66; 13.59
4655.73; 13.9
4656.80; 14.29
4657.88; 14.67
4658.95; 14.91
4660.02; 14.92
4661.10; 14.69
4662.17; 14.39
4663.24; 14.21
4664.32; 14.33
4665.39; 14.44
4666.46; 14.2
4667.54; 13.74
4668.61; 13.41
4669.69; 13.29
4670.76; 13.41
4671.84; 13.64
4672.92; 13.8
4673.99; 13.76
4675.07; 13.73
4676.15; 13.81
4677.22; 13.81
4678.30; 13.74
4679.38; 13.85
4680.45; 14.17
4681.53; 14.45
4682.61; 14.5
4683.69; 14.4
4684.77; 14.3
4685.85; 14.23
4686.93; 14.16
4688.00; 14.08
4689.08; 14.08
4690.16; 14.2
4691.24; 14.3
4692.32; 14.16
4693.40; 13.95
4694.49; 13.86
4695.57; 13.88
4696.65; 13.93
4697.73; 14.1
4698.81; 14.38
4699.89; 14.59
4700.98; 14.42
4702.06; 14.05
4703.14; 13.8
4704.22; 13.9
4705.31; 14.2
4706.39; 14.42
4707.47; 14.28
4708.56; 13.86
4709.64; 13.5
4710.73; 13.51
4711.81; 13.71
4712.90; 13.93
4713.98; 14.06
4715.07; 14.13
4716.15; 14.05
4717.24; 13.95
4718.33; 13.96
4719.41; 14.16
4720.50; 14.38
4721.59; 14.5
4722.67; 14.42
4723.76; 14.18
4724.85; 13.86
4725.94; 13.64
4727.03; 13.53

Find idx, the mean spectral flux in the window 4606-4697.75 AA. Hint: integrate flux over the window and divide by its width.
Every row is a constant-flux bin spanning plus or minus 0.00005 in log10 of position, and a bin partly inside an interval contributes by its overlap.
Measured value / 14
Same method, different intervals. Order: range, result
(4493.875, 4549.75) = 14.2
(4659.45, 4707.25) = 14.1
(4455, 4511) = 14.3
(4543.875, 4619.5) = 14.1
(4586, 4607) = 14.2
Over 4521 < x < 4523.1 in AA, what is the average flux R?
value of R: 14.9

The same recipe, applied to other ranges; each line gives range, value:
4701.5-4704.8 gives 13.9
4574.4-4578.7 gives 13.7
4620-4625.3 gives 14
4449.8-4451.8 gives 14.1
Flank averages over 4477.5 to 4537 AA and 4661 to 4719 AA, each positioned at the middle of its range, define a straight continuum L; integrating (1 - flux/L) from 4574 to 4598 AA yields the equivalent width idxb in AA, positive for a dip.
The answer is 0.71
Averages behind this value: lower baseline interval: 14.2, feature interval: 13.7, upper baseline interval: 14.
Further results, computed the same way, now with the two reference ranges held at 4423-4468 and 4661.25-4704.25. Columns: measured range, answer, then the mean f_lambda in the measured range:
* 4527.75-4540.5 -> 0.33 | 13.8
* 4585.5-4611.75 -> -0.16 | 14.2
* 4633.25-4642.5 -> 0.11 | 13.9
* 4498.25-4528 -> -0.63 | 14.5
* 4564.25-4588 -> 0.22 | 14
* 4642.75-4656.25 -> 0.10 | 14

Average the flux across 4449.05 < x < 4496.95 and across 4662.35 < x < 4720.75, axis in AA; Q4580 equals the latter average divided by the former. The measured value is 0.99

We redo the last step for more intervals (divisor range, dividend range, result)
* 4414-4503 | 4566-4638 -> 0.98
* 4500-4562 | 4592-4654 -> 0.99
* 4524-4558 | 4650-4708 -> 1.01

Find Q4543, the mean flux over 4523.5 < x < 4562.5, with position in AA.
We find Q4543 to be 14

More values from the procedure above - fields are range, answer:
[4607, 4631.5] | 14.1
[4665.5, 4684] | 13.9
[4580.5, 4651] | 14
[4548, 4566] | 14.1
